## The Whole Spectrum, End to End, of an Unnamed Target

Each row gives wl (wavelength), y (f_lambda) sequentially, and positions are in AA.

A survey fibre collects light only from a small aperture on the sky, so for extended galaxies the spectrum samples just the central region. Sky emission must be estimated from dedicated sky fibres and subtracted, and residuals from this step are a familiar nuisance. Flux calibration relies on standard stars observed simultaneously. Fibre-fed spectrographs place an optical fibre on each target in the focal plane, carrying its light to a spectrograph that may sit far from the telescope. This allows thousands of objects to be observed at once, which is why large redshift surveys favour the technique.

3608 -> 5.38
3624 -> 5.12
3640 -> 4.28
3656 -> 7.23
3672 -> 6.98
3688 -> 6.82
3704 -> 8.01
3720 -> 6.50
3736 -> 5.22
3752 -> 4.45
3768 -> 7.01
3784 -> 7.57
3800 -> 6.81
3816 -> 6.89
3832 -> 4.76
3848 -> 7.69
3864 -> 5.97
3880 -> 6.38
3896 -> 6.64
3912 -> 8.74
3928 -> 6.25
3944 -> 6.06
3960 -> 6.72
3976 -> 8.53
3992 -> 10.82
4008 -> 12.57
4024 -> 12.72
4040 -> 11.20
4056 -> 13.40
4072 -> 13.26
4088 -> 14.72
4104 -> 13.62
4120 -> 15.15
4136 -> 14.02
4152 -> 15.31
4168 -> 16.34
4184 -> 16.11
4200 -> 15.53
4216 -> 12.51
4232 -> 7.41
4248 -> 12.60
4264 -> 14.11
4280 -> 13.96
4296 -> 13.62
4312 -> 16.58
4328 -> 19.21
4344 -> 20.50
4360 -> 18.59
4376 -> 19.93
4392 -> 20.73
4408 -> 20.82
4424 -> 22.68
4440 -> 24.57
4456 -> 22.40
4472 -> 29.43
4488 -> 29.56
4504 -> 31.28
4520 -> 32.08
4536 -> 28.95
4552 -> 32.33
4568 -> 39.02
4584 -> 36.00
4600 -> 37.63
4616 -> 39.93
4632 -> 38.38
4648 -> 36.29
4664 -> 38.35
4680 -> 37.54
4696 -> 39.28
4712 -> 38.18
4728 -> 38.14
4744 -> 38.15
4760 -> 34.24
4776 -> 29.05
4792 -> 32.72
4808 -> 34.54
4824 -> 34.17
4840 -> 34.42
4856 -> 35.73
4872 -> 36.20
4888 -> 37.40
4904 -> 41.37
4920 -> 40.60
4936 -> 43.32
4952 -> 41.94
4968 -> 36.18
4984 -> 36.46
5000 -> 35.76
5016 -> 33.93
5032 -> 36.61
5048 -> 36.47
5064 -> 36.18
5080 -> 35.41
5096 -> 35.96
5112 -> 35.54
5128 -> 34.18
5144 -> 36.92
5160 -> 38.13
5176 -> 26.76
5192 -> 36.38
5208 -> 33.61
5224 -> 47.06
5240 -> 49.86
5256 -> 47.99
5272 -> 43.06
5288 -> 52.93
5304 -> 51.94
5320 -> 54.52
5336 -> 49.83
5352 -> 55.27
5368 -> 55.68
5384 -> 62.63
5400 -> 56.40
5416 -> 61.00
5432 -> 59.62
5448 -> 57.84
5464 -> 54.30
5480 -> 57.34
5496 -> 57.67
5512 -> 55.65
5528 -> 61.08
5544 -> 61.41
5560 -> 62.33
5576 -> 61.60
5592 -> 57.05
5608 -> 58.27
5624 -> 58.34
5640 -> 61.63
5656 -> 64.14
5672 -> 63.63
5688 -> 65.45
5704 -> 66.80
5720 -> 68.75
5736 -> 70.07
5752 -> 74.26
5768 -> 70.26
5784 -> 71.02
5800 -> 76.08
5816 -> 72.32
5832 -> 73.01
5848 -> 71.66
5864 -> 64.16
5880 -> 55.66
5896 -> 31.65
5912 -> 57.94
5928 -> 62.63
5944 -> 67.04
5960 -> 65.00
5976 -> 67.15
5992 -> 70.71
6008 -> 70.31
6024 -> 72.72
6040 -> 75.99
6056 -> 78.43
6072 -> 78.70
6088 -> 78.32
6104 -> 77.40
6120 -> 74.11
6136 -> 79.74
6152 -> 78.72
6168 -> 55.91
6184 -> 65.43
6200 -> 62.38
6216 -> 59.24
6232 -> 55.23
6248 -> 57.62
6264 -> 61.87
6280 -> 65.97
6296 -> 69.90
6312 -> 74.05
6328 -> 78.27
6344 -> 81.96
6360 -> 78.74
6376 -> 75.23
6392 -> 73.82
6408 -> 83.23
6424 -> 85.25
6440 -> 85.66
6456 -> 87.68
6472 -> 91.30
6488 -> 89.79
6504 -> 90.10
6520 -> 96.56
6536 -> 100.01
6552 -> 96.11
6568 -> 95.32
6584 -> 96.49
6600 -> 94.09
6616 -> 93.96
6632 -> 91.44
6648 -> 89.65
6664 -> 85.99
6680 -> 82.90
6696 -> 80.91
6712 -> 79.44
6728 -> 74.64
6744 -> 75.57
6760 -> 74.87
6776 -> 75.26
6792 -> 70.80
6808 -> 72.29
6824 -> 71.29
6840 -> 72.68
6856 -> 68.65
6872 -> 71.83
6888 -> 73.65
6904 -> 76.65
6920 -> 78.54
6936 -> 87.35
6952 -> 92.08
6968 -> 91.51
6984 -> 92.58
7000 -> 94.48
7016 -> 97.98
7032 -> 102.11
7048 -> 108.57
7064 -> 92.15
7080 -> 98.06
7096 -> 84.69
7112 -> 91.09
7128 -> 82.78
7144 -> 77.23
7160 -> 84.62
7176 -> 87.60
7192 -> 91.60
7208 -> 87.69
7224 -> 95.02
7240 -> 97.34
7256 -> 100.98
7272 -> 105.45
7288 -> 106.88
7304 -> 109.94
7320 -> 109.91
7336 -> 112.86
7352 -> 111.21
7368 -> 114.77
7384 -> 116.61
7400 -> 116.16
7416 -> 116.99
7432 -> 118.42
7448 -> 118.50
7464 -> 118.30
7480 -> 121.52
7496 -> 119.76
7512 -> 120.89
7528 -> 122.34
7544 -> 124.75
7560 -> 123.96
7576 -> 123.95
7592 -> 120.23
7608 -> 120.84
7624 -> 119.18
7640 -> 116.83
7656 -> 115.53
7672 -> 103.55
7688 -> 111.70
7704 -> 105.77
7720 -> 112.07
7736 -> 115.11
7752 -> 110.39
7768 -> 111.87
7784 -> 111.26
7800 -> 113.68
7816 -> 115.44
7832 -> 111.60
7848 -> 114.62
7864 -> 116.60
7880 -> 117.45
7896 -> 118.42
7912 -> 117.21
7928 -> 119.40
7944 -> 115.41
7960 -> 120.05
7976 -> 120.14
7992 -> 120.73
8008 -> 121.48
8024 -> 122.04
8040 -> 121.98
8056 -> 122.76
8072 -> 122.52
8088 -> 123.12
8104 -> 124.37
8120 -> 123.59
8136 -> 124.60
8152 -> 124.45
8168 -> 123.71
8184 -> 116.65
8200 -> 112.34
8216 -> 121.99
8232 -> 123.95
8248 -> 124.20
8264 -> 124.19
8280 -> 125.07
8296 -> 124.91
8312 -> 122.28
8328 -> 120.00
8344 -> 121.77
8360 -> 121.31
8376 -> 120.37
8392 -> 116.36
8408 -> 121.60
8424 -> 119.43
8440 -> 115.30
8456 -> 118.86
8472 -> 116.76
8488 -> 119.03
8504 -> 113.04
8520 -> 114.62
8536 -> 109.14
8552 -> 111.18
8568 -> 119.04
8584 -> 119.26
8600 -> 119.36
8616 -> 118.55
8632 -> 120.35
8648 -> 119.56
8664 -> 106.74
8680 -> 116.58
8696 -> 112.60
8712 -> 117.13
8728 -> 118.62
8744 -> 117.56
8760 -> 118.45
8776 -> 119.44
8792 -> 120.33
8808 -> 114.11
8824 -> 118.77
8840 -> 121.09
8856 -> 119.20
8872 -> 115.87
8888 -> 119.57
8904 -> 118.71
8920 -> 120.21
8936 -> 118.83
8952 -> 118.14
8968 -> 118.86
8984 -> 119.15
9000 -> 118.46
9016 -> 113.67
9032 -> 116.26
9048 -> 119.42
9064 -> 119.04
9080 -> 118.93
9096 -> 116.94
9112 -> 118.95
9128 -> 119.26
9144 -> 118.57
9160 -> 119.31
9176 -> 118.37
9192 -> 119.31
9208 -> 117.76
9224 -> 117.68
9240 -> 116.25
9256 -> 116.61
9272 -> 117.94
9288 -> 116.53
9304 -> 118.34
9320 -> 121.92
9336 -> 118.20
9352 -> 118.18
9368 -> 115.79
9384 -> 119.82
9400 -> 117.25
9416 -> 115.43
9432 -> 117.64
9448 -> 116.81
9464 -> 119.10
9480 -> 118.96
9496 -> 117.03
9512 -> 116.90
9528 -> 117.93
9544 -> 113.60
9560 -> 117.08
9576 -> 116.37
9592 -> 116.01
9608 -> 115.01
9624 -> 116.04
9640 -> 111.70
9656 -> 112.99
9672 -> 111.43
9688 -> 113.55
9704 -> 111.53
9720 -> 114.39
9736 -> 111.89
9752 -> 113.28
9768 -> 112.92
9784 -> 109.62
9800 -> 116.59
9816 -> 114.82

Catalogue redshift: 0.00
